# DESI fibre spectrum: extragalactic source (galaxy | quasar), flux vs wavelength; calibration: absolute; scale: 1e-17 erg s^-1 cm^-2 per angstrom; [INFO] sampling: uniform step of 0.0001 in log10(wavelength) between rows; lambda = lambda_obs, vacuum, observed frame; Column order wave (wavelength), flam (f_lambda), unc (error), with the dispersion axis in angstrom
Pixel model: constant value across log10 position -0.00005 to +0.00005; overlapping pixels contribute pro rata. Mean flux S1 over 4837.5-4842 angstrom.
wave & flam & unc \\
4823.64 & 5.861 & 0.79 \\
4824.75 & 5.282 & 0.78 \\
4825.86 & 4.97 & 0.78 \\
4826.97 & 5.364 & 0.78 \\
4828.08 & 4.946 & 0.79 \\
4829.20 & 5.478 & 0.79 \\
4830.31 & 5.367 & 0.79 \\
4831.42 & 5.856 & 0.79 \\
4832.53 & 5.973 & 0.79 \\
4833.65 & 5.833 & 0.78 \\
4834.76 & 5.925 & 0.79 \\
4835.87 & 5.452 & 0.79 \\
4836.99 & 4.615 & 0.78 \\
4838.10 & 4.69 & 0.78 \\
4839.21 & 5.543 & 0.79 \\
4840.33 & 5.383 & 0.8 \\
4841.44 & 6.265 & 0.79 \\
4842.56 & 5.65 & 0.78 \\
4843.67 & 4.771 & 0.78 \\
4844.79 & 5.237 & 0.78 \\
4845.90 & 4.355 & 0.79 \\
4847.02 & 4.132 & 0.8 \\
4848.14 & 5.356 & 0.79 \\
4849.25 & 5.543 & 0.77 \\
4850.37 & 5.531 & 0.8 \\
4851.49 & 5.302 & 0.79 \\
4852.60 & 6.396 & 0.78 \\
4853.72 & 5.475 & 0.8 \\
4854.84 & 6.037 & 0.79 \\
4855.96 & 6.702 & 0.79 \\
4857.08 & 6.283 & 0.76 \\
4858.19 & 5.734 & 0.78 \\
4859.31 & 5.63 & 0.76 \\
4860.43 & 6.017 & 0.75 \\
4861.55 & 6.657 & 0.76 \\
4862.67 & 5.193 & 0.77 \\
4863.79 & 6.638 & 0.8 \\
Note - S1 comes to 5.47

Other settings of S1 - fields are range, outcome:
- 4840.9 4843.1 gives 5.94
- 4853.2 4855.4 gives 5.75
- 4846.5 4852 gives 5.18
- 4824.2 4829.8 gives 5.21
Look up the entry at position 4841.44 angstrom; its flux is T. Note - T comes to 6.265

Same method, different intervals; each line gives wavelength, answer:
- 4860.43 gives 6.017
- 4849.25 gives 5.543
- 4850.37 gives 5.531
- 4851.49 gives 5.302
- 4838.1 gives 4.69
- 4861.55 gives 6.657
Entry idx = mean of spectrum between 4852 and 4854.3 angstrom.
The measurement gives 5.93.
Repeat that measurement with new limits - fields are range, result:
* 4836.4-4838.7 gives 4.68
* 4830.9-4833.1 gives 5.9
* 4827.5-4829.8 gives 5.21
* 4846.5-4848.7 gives 4.76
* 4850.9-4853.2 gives 5.84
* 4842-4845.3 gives 5.22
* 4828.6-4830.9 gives 5.41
